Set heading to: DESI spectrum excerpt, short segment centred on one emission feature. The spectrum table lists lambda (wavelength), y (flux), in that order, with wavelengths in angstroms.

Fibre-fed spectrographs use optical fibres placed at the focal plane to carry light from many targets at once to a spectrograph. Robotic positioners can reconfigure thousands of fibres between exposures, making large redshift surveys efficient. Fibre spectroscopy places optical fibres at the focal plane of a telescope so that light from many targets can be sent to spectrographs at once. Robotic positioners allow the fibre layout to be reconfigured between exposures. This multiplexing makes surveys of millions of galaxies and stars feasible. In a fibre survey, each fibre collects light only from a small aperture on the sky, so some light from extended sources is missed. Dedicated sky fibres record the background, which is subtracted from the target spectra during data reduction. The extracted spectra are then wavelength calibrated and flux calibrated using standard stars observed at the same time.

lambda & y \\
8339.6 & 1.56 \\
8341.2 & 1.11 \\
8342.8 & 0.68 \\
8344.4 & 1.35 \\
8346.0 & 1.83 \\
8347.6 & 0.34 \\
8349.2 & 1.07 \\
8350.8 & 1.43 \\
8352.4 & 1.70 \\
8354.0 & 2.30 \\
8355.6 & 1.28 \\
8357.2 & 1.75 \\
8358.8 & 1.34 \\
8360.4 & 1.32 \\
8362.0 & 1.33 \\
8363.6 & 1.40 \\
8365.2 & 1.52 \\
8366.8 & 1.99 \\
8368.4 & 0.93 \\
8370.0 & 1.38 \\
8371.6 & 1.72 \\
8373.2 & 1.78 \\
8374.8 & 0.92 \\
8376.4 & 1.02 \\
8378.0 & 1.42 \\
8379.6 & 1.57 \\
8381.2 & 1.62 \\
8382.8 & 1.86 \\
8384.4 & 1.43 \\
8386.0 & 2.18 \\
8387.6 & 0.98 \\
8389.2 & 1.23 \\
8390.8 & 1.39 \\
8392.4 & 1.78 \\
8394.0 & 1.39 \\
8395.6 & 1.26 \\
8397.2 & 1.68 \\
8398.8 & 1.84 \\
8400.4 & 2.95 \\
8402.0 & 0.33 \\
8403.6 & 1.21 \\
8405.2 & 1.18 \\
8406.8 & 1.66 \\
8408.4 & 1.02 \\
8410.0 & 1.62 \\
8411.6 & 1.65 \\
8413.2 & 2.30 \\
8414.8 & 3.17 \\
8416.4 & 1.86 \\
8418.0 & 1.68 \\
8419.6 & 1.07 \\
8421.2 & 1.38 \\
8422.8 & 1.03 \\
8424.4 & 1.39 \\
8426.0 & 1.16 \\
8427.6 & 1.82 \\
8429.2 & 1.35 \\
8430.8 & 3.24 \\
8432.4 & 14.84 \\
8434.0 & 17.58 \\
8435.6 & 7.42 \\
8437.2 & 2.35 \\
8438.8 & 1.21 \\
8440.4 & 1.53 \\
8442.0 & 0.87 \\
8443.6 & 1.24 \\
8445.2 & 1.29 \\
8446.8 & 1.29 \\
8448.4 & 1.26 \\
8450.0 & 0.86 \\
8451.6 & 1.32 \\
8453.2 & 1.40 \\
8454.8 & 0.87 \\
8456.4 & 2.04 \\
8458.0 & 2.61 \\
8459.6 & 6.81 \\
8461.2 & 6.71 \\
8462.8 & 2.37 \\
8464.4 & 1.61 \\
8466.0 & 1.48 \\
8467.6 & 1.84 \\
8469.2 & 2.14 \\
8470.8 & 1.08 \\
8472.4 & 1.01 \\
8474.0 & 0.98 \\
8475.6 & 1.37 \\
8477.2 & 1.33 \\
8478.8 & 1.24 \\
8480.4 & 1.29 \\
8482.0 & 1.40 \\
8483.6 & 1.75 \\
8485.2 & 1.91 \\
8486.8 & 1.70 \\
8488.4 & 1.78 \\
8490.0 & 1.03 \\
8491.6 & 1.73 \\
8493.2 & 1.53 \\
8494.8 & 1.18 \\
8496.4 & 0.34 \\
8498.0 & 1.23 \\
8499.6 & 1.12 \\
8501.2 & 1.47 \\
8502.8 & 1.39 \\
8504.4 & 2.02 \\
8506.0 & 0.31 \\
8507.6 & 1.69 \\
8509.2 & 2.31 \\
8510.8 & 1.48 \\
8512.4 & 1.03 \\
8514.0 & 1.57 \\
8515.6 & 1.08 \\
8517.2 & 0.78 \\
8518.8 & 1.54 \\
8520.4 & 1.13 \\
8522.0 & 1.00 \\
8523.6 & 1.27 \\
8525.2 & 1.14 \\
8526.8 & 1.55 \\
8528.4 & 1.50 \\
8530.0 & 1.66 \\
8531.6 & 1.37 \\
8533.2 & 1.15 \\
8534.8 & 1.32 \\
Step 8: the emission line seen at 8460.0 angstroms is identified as [N II] 6583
